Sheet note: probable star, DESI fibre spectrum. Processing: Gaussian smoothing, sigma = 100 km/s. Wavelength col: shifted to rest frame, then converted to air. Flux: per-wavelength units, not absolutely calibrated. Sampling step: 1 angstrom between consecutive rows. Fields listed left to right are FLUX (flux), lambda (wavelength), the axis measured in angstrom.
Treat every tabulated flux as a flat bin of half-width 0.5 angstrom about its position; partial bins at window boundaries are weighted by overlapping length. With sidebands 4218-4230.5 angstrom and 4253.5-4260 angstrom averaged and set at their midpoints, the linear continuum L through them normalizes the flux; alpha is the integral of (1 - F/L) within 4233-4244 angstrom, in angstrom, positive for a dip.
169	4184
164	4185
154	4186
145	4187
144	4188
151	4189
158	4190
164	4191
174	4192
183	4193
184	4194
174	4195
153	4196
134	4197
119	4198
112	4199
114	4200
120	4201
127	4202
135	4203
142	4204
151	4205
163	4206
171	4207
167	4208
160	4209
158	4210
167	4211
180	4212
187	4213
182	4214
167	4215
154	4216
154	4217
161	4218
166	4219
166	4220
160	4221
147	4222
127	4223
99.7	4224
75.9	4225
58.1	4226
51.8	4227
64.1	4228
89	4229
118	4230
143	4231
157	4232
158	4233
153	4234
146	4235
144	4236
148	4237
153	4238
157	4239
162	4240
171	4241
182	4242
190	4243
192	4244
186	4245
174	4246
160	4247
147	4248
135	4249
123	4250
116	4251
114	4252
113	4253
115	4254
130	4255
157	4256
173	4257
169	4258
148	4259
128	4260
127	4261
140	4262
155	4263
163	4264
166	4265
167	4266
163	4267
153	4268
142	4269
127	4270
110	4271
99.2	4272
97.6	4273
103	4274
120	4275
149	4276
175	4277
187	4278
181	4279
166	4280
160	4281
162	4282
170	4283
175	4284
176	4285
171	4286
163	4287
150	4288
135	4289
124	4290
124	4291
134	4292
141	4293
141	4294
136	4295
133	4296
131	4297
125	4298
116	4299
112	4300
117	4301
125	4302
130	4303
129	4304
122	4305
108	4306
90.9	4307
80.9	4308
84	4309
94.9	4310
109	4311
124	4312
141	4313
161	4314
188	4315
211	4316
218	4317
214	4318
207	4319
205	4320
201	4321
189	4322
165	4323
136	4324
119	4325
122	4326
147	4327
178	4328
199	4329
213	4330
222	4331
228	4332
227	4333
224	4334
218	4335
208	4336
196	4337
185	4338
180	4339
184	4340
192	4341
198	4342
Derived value -2.9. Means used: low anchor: 112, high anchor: 147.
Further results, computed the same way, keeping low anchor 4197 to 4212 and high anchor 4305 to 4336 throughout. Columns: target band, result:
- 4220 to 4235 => 3.19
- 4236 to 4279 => 1.94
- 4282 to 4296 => 1.04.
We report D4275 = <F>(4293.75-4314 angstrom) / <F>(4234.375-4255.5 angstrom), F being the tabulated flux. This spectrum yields 0.8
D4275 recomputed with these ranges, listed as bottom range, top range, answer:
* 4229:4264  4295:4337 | 1.06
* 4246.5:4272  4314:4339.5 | 1.36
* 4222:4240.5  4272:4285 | 1.24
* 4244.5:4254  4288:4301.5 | 0.93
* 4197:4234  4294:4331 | 1.07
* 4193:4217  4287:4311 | 0.79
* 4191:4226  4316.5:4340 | 1.28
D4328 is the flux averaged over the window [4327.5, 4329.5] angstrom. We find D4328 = 188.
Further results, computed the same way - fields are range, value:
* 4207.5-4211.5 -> 163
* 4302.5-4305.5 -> 127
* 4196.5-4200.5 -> 120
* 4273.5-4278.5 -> 147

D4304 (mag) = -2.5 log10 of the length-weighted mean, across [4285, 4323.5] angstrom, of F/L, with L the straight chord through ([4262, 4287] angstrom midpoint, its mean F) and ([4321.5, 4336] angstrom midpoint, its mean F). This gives 0.185 mag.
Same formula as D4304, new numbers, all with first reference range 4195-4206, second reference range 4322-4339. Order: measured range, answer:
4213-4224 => -0.115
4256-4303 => 0.151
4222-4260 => 0.098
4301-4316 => 0.397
